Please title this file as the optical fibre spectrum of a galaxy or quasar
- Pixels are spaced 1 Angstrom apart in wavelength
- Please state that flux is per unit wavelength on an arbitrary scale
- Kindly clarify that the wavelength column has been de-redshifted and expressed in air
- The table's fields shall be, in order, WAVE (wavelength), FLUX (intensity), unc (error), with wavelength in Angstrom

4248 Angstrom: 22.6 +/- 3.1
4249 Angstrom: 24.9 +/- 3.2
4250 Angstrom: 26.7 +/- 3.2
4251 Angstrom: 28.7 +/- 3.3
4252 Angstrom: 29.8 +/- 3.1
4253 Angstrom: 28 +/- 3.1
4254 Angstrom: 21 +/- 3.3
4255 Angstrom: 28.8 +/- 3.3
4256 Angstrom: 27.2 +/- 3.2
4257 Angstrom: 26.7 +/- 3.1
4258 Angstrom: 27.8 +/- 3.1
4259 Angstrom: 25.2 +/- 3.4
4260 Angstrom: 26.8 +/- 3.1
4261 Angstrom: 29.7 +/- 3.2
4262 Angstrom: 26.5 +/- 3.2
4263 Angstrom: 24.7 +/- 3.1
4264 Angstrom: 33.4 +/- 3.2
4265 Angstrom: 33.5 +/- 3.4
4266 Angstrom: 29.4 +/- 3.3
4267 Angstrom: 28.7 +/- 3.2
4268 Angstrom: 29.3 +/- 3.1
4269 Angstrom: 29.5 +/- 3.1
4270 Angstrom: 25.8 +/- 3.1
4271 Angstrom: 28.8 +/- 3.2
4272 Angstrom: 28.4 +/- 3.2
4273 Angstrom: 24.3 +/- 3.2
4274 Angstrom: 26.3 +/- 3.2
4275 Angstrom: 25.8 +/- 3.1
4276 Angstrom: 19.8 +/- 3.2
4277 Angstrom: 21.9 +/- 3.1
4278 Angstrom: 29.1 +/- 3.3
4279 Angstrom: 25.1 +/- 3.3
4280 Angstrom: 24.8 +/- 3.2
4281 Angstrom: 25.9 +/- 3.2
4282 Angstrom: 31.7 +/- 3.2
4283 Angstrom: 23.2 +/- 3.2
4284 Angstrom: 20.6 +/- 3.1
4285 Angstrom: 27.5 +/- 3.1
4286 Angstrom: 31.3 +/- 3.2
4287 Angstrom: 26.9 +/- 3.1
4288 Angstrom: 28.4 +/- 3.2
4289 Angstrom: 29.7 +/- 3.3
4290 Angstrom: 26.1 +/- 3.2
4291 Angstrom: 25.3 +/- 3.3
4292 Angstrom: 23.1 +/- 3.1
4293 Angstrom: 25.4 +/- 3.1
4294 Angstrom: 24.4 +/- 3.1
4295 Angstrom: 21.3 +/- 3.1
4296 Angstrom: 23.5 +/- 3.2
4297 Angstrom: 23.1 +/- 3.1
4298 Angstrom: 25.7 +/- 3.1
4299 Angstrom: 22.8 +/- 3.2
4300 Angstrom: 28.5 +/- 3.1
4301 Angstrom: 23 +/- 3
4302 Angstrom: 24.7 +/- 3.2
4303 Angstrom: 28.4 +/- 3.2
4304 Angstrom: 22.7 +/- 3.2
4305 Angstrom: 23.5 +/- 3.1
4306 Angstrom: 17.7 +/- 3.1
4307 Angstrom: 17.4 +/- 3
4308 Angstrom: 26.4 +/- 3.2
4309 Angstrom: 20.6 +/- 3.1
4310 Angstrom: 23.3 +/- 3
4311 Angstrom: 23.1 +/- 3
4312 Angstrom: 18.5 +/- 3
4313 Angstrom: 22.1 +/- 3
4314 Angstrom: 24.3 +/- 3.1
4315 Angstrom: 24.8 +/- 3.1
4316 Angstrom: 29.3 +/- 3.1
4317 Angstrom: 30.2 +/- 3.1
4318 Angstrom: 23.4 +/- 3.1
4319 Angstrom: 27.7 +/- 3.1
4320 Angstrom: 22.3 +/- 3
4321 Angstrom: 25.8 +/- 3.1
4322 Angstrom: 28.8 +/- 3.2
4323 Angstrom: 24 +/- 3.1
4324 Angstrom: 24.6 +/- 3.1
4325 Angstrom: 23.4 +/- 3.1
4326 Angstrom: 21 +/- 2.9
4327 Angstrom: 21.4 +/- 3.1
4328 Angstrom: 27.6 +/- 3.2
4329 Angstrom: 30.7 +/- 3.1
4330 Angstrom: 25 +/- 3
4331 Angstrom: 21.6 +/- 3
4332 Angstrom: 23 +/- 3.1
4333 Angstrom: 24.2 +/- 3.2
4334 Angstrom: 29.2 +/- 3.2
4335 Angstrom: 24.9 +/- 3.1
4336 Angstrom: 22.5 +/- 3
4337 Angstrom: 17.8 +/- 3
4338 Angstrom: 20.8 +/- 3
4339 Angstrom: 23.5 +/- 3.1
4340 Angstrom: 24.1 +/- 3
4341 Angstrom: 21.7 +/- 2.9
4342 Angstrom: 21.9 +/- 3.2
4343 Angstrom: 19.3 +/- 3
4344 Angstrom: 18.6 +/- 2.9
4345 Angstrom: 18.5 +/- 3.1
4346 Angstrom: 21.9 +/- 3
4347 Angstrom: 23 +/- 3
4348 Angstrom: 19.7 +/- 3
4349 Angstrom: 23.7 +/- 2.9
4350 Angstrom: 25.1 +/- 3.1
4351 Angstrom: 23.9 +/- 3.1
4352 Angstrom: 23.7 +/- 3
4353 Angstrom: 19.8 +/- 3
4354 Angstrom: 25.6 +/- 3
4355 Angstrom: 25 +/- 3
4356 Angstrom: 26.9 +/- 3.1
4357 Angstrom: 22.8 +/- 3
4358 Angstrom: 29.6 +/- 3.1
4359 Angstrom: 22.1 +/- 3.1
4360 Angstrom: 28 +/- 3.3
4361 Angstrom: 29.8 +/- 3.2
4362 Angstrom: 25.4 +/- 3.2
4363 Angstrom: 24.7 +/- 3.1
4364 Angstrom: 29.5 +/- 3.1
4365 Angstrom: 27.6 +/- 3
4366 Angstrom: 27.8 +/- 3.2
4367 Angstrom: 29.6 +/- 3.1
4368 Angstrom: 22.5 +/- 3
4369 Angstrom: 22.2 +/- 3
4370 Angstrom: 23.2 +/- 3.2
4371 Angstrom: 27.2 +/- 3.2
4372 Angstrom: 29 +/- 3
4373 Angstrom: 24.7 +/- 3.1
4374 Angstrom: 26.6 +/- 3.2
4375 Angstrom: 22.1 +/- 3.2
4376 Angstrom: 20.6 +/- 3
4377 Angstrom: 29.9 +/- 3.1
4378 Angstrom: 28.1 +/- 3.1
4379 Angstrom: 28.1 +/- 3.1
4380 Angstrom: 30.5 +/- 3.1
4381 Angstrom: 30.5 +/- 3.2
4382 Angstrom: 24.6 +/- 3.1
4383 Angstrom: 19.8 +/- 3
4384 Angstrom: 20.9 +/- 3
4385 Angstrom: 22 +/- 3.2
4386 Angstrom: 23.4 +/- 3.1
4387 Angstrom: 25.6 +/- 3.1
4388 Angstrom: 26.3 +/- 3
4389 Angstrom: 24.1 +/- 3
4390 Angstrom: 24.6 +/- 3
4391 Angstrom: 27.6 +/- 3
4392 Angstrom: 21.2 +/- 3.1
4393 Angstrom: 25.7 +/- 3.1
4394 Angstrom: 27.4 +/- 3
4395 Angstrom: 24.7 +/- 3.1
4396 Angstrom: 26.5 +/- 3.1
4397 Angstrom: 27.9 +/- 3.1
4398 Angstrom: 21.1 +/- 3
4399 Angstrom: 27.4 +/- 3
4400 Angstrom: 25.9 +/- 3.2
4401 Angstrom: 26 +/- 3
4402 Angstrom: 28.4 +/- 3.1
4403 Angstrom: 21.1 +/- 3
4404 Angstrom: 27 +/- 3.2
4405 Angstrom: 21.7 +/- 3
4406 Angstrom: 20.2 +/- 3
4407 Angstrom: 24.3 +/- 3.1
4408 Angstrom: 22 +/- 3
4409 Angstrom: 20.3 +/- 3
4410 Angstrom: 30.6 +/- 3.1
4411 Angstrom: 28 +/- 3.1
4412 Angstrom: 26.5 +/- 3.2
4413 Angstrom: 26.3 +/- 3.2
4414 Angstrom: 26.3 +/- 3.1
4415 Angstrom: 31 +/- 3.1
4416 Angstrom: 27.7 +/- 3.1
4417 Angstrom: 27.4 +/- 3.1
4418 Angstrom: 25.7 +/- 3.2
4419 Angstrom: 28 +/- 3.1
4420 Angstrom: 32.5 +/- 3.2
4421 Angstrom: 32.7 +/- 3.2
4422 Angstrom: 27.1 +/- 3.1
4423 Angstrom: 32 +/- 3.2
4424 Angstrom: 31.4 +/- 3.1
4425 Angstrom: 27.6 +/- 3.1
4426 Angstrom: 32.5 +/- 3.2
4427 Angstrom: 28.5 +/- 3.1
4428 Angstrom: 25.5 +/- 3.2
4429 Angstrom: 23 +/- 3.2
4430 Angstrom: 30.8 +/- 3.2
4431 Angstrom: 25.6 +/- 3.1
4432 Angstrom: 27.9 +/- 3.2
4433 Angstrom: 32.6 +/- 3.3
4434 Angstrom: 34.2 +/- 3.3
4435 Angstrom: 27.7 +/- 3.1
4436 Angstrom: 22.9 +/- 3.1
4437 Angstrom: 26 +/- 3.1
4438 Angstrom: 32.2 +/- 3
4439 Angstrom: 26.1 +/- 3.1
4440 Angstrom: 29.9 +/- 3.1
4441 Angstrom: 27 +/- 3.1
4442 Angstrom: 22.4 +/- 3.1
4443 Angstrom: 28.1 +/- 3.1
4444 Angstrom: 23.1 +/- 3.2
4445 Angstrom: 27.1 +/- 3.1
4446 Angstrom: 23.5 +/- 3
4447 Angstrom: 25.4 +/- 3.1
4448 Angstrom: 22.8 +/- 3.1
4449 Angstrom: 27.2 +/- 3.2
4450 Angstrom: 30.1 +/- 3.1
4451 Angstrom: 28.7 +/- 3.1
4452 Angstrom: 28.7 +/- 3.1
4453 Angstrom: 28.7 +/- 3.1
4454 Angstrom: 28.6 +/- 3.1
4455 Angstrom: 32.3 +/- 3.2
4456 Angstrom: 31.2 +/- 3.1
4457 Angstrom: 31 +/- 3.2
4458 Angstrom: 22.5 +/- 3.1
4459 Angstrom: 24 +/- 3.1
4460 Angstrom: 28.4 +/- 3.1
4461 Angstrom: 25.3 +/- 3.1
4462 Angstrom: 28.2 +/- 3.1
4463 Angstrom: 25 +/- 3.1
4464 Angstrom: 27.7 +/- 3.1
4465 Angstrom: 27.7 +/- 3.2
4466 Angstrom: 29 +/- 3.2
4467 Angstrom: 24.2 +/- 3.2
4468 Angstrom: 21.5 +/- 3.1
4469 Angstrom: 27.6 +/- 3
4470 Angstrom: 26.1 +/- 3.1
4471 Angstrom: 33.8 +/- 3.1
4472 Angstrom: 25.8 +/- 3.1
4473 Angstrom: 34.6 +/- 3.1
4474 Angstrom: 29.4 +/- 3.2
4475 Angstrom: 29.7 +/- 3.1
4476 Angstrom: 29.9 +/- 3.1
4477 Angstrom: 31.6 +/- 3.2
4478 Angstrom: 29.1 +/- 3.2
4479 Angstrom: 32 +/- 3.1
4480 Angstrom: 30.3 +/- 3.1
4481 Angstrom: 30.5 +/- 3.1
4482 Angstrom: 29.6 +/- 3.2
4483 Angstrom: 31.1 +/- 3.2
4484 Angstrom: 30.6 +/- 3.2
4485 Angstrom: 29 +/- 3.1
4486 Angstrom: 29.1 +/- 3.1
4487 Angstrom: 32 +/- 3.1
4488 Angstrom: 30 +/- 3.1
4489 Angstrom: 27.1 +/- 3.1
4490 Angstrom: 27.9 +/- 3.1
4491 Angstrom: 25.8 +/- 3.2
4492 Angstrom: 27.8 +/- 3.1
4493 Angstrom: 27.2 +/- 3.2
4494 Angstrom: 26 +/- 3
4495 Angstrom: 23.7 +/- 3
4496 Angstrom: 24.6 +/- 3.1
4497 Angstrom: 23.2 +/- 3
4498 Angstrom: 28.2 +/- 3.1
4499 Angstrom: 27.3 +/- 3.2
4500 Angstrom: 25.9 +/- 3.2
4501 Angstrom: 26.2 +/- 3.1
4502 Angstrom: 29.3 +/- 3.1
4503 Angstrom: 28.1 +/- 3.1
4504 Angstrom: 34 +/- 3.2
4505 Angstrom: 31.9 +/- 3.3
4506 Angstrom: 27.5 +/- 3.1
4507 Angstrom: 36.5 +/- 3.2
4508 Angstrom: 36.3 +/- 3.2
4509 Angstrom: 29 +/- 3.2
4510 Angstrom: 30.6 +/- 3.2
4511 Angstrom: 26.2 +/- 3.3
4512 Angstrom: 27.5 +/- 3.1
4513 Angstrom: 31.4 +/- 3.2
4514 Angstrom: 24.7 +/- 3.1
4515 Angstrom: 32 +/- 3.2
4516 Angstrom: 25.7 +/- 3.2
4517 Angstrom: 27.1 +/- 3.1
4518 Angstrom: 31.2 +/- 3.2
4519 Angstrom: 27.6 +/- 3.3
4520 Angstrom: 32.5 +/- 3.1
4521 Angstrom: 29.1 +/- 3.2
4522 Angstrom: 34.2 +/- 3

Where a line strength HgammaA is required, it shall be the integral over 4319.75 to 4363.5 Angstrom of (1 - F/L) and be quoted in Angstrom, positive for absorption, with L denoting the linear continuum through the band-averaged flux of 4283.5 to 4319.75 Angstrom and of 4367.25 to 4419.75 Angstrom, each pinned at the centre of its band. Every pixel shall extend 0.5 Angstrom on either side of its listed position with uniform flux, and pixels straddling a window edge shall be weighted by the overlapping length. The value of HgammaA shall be 2.0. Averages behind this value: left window 24.6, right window 25.4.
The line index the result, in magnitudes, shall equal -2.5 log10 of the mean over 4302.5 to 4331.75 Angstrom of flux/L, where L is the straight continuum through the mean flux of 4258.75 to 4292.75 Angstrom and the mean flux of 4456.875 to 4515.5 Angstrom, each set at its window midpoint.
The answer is 0.13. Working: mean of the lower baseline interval 27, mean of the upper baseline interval 28.5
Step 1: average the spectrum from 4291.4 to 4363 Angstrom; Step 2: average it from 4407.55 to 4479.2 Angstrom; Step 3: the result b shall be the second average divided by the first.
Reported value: 1.17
